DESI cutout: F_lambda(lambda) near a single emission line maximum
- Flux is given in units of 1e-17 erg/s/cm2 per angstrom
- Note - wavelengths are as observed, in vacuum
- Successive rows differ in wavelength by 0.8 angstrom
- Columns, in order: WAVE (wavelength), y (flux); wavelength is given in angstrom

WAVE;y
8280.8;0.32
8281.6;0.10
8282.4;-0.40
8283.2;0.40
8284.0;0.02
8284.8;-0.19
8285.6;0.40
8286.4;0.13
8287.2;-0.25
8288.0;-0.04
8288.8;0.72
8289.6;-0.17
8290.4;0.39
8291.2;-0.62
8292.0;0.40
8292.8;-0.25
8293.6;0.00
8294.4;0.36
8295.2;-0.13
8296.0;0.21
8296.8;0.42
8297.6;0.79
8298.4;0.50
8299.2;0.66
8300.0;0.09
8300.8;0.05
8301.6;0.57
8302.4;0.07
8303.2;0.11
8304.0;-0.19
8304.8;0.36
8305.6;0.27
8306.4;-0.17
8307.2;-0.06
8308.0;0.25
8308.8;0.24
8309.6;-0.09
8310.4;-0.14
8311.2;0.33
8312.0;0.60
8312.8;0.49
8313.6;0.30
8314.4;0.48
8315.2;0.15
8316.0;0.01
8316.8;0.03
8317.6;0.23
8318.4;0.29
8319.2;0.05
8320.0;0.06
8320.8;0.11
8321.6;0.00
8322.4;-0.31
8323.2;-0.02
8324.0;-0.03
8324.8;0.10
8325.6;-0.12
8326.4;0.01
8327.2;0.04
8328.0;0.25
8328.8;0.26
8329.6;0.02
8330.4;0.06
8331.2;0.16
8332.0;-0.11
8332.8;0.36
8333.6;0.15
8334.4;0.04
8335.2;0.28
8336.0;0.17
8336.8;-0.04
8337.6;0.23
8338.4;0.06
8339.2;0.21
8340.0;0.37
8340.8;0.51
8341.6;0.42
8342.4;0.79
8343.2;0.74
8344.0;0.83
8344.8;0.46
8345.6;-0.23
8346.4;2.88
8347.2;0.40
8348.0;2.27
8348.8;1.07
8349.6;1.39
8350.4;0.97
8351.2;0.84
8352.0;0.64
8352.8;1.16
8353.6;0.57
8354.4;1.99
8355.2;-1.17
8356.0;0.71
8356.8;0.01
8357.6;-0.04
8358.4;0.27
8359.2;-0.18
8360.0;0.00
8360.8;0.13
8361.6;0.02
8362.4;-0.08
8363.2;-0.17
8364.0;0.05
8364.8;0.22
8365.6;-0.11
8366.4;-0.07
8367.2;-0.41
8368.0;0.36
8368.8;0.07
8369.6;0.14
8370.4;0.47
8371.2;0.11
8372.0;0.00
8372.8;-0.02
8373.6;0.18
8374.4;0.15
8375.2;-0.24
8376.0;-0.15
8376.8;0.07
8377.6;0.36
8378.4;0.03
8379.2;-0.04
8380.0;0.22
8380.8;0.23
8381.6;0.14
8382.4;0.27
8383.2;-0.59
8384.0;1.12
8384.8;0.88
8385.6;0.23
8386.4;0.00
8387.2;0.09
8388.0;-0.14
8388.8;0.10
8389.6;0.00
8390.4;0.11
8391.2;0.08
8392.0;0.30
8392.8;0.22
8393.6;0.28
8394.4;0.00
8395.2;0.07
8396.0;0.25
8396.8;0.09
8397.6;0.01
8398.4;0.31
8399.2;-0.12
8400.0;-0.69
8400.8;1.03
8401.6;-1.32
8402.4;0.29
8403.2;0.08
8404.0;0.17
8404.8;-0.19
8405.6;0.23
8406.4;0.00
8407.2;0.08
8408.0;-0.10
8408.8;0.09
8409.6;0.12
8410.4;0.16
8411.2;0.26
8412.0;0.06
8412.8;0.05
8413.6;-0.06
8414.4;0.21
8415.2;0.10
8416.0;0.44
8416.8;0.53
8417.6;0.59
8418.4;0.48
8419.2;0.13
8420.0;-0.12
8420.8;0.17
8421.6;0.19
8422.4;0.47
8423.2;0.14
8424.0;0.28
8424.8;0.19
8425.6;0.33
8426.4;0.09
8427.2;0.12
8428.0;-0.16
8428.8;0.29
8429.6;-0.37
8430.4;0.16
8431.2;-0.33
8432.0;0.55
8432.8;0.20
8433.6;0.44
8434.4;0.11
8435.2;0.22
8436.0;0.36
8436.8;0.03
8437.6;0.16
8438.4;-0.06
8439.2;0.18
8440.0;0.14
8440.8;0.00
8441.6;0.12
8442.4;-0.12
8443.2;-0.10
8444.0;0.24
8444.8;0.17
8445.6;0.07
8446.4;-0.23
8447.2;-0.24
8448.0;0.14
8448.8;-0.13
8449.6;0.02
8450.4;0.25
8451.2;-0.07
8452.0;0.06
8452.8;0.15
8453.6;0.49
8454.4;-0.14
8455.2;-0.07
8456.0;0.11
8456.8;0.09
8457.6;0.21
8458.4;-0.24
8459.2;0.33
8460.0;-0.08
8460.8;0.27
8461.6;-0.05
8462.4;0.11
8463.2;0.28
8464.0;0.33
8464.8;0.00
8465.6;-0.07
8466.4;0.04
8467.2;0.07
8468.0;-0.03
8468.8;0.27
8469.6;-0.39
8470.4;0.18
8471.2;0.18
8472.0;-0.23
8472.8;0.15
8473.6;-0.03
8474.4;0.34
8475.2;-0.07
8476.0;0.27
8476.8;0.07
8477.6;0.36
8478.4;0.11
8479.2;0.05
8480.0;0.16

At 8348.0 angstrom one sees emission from [O II] 3727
